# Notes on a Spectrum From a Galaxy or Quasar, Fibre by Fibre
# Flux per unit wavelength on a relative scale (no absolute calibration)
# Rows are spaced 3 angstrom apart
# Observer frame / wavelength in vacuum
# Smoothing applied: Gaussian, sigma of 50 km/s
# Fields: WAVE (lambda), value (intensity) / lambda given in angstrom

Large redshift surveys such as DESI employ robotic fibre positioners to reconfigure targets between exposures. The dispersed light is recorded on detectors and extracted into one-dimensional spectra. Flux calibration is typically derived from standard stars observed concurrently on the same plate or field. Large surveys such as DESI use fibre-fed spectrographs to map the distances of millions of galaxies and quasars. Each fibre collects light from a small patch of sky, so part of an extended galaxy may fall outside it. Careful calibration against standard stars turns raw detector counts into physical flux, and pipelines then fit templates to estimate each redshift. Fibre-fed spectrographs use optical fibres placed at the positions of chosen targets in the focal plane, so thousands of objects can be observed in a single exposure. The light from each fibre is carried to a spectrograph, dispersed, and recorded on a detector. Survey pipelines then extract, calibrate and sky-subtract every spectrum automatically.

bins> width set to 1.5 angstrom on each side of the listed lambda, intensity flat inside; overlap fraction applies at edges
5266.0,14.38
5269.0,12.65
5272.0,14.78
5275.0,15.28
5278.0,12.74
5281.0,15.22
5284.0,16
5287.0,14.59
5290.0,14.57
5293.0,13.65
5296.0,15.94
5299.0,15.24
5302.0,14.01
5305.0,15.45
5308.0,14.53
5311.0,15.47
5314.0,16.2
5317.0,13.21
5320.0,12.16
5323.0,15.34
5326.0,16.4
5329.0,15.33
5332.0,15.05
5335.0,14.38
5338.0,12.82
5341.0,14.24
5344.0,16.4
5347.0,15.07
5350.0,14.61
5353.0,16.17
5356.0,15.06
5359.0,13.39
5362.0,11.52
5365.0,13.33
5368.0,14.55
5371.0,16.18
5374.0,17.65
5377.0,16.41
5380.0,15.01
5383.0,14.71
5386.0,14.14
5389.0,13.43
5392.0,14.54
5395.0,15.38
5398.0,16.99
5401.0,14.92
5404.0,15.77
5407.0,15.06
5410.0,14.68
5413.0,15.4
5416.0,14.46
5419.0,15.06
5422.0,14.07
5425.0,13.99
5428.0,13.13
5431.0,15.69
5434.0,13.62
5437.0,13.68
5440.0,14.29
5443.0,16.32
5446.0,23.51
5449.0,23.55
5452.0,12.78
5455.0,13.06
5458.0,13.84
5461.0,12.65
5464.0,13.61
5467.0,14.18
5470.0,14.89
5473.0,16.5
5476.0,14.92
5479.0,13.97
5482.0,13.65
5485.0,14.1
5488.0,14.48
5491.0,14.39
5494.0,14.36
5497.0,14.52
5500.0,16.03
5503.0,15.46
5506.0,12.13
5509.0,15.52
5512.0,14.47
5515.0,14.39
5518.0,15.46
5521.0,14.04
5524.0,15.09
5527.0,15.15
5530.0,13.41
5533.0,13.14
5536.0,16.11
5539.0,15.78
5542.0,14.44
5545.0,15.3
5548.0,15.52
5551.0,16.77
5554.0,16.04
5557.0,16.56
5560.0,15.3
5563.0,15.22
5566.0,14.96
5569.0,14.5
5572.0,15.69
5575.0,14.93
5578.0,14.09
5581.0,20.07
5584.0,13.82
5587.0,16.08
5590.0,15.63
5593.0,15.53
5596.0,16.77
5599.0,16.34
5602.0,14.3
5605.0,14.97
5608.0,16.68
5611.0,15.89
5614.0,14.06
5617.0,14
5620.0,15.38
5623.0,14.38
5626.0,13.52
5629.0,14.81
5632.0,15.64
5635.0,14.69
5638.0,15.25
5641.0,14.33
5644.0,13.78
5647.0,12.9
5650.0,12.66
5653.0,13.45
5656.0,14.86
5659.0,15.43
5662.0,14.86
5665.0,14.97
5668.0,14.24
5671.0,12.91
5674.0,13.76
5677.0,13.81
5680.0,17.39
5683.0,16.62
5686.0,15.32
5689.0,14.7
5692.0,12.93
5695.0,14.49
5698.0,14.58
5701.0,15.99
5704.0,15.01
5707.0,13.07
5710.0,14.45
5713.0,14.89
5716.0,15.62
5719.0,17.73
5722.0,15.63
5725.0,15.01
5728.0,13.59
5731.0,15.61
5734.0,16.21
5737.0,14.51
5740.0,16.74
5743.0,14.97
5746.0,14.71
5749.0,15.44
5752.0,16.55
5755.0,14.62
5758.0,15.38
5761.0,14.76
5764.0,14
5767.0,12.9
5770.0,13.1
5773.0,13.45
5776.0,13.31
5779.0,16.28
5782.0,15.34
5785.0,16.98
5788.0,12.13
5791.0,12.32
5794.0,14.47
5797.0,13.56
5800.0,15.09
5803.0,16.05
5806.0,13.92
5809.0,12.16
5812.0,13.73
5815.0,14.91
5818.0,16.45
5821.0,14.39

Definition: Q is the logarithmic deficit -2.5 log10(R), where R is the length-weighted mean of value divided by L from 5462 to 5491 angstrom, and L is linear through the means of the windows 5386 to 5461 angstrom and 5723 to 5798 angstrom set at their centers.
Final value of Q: 0.05 mag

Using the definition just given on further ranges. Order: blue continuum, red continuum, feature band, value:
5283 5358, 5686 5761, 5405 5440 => 0.03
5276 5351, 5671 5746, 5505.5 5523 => 0.03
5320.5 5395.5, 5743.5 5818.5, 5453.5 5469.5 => 0.09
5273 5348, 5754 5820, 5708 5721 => -0.09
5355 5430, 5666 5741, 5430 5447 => -0.08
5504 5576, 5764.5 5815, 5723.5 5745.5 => -0.07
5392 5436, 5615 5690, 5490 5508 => 0.02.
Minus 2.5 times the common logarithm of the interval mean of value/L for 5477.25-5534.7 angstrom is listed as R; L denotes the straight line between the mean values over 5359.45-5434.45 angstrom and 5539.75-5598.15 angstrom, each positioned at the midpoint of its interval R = 0.07 mag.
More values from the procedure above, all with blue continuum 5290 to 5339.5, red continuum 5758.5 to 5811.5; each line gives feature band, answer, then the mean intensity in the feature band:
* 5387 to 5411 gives -0.04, 15.1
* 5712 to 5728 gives -0.10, 15.6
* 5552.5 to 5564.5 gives -0.10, 15.8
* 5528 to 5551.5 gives -0.04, 15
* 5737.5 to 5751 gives -0.09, 15.4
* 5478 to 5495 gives 0.02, 14.2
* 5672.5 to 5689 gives -0.08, 15.3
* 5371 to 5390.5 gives -0.05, 15.3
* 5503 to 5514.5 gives 0.02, 14.3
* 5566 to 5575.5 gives -0.05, 15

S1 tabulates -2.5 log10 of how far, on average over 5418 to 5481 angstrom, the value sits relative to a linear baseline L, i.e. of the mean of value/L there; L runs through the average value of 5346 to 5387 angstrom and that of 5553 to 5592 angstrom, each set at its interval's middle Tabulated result 0.00 mag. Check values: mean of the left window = 14.8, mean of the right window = 15.6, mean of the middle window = 15.1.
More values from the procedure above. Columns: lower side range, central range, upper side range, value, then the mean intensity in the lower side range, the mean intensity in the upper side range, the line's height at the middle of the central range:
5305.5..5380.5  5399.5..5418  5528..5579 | -0.008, 14.8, 15.2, 14.9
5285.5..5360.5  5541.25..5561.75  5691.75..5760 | -0.053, 14.8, 15.2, 15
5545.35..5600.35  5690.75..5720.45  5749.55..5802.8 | 0.000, 15.8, 14.4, 14.9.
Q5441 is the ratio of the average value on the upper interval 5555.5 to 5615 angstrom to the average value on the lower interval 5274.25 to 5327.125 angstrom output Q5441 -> 1.1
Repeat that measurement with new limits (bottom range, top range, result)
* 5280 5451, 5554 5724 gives 0.99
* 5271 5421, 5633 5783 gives 0.99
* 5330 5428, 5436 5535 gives 1.01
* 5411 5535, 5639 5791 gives 0.99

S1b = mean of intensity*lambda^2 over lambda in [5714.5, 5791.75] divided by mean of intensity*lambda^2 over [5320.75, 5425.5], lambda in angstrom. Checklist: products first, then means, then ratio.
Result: 1.1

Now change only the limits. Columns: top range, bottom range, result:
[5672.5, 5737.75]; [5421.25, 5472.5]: 1.09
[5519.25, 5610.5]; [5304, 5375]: 1.14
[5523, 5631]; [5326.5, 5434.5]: 1.11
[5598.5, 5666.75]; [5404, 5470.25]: 1.04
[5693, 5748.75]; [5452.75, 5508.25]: 1.16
